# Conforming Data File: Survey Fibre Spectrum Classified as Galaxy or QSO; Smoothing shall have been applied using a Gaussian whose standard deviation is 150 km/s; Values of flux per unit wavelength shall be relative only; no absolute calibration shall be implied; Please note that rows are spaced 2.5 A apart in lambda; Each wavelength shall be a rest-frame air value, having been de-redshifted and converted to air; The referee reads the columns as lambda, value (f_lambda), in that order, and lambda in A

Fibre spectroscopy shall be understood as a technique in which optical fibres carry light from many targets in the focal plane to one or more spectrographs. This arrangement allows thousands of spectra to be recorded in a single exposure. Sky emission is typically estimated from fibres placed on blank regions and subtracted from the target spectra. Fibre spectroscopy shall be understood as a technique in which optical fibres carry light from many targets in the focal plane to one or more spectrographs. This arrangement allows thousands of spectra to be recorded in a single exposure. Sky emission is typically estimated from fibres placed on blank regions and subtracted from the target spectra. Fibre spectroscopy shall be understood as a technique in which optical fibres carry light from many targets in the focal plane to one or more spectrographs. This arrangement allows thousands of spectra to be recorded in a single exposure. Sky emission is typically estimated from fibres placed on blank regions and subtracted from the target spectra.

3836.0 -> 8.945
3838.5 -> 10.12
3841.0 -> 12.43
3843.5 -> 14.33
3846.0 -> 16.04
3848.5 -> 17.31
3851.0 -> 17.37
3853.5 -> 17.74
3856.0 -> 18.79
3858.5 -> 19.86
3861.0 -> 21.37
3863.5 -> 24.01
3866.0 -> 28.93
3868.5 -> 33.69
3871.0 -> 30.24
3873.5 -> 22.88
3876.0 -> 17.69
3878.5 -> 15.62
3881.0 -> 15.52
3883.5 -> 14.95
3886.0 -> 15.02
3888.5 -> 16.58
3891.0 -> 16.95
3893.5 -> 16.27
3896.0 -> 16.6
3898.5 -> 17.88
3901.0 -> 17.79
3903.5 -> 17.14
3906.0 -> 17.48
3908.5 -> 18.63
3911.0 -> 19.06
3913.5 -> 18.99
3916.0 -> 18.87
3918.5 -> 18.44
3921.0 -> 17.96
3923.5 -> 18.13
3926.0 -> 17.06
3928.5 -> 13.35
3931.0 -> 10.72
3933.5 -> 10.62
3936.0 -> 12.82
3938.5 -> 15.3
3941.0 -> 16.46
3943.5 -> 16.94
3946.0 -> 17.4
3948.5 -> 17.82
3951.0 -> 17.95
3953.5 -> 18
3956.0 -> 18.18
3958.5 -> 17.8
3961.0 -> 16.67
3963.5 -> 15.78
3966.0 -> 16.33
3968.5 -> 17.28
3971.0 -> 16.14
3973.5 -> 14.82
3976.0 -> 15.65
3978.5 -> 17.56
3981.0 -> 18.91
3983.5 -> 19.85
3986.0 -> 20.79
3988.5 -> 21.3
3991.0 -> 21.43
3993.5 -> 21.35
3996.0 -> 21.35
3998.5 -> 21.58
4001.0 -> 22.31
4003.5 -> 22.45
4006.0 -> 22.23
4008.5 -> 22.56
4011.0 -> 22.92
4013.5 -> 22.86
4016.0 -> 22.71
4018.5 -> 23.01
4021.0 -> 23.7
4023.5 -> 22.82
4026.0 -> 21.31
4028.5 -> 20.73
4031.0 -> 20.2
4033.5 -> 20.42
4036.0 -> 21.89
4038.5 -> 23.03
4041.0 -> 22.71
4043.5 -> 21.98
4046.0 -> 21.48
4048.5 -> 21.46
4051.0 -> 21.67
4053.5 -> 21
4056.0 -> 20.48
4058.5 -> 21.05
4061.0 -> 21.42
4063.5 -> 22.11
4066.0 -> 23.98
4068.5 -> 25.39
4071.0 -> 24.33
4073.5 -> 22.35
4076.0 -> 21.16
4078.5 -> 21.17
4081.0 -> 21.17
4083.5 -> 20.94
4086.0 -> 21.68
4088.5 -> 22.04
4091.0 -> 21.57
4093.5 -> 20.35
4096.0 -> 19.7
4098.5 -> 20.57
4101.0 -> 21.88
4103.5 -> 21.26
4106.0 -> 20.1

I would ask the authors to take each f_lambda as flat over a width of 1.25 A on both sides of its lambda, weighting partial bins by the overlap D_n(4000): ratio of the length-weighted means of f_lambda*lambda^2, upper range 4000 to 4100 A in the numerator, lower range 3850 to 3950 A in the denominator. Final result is 1.3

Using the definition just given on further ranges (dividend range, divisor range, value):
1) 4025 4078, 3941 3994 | 1.27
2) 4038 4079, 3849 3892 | 1.20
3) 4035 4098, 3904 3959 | 1.40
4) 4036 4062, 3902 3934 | 1.38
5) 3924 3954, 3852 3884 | 0.73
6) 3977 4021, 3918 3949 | 1.44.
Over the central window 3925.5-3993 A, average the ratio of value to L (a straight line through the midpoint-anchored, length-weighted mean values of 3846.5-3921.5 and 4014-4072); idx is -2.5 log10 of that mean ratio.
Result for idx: 0.22 mag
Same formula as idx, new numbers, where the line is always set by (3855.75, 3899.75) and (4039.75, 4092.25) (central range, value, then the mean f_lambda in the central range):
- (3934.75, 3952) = 0.261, 16.4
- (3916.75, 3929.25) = 0.196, 17.2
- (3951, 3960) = 0.166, 18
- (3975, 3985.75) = 0.157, 18.3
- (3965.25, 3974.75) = 0.289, 16.1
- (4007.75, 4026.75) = -0.063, 22.8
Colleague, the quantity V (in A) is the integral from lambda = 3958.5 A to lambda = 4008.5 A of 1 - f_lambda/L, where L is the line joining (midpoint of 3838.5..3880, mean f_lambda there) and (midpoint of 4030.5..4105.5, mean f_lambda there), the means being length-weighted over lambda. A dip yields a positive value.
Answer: 4.5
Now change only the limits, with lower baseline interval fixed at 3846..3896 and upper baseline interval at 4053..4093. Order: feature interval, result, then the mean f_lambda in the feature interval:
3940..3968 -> 4.7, 17.2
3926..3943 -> 5.7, 13.7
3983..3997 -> 0.0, 21.1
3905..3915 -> 0.8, 18.6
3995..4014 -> -0.9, 22.3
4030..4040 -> 0.1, 21.4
